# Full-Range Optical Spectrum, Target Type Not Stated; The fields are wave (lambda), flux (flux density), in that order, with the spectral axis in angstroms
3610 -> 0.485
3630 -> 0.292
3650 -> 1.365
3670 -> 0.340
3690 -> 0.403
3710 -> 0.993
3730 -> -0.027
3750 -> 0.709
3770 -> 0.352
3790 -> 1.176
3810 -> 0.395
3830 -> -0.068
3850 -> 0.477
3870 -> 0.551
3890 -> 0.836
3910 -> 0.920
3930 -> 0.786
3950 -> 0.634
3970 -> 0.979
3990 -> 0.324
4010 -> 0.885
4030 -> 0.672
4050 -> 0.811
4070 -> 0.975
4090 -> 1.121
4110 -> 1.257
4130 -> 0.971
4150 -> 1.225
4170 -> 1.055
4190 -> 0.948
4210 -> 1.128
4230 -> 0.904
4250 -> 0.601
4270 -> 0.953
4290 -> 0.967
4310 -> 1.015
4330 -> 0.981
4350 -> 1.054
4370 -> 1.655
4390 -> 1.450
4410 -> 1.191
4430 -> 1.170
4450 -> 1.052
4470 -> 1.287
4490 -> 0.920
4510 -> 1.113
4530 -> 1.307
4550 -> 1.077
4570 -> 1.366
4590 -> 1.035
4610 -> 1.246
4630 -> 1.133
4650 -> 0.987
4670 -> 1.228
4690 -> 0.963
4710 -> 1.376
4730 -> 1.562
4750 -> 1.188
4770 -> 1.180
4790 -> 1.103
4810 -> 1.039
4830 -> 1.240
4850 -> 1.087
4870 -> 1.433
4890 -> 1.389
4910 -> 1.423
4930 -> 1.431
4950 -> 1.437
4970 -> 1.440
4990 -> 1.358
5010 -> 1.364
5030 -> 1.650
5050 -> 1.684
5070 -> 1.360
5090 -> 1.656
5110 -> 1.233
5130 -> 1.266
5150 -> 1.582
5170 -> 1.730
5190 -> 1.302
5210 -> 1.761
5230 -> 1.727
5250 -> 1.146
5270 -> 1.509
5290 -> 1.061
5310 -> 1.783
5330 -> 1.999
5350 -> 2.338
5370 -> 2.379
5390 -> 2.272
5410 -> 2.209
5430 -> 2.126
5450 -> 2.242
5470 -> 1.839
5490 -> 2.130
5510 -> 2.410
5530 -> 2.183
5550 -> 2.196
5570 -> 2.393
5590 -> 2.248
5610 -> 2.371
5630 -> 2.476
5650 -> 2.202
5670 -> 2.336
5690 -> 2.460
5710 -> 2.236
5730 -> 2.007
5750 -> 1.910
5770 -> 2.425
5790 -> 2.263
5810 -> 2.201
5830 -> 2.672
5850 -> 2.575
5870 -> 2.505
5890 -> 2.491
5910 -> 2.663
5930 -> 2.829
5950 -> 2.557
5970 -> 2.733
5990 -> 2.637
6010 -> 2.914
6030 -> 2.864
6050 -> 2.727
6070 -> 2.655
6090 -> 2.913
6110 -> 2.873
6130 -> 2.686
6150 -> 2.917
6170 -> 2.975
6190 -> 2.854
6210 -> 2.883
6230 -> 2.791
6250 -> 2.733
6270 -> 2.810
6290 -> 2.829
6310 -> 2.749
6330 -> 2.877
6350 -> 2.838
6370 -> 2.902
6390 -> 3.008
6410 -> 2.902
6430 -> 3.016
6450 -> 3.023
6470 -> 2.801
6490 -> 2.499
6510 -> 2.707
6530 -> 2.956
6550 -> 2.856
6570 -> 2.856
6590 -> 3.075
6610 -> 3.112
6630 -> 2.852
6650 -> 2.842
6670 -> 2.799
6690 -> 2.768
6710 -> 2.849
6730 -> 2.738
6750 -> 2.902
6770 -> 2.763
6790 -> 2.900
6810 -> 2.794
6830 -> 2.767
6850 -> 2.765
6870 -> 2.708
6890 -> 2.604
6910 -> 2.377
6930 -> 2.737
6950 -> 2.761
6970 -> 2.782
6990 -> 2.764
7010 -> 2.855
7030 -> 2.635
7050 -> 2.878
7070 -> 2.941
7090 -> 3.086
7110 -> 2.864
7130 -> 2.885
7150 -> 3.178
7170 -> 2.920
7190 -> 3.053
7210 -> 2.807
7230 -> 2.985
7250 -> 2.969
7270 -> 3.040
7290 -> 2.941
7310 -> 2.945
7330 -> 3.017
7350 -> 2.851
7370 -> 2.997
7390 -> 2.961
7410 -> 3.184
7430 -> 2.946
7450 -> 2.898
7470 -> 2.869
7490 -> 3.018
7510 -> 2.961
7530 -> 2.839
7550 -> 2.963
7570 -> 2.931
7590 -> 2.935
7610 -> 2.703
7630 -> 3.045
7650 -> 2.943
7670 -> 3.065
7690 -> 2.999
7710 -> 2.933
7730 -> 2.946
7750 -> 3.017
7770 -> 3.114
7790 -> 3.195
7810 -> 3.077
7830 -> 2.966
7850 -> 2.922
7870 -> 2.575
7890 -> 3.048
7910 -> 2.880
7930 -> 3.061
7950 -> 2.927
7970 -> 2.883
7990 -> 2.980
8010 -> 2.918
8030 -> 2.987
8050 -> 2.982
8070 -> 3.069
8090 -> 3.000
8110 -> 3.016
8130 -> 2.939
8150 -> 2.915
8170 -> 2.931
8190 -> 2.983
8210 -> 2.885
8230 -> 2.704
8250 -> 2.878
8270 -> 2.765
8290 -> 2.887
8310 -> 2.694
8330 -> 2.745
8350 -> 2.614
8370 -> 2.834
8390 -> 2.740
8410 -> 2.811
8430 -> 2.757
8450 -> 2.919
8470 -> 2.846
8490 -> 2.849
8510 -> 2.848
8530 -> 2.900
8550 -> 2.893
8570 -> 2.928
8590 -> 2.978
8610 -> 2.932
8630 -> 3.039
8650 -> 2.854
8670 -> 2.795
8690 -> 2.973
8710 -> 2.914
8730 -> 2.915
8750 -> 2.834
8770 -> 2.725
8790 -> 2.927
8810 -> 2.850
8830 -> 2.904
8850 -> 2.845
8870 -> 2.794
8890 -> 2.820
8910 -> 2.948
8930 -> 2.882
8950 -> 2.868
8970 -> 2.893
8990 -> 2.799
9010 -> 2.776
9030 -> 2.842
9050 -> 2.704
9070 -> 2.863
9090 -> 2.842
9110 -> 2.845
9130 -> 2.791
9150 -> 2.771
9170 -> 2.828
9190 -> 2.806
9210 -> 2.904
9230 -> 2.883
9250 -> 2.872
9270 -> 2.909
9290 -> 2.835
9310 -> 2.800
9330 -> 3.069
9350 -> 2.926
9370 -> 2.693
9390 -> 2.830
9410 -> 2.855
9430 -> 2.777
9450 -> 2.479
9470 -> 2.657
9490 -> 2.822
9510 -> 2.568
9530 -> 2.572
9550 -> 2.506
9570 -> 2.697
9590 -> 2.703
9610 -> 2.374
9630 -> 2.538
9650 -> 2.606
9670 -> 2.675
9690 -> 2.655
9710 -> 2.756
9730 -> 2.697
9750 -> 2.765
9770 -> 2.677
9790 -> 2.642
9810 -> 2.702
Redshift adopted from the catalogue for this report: 0.33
